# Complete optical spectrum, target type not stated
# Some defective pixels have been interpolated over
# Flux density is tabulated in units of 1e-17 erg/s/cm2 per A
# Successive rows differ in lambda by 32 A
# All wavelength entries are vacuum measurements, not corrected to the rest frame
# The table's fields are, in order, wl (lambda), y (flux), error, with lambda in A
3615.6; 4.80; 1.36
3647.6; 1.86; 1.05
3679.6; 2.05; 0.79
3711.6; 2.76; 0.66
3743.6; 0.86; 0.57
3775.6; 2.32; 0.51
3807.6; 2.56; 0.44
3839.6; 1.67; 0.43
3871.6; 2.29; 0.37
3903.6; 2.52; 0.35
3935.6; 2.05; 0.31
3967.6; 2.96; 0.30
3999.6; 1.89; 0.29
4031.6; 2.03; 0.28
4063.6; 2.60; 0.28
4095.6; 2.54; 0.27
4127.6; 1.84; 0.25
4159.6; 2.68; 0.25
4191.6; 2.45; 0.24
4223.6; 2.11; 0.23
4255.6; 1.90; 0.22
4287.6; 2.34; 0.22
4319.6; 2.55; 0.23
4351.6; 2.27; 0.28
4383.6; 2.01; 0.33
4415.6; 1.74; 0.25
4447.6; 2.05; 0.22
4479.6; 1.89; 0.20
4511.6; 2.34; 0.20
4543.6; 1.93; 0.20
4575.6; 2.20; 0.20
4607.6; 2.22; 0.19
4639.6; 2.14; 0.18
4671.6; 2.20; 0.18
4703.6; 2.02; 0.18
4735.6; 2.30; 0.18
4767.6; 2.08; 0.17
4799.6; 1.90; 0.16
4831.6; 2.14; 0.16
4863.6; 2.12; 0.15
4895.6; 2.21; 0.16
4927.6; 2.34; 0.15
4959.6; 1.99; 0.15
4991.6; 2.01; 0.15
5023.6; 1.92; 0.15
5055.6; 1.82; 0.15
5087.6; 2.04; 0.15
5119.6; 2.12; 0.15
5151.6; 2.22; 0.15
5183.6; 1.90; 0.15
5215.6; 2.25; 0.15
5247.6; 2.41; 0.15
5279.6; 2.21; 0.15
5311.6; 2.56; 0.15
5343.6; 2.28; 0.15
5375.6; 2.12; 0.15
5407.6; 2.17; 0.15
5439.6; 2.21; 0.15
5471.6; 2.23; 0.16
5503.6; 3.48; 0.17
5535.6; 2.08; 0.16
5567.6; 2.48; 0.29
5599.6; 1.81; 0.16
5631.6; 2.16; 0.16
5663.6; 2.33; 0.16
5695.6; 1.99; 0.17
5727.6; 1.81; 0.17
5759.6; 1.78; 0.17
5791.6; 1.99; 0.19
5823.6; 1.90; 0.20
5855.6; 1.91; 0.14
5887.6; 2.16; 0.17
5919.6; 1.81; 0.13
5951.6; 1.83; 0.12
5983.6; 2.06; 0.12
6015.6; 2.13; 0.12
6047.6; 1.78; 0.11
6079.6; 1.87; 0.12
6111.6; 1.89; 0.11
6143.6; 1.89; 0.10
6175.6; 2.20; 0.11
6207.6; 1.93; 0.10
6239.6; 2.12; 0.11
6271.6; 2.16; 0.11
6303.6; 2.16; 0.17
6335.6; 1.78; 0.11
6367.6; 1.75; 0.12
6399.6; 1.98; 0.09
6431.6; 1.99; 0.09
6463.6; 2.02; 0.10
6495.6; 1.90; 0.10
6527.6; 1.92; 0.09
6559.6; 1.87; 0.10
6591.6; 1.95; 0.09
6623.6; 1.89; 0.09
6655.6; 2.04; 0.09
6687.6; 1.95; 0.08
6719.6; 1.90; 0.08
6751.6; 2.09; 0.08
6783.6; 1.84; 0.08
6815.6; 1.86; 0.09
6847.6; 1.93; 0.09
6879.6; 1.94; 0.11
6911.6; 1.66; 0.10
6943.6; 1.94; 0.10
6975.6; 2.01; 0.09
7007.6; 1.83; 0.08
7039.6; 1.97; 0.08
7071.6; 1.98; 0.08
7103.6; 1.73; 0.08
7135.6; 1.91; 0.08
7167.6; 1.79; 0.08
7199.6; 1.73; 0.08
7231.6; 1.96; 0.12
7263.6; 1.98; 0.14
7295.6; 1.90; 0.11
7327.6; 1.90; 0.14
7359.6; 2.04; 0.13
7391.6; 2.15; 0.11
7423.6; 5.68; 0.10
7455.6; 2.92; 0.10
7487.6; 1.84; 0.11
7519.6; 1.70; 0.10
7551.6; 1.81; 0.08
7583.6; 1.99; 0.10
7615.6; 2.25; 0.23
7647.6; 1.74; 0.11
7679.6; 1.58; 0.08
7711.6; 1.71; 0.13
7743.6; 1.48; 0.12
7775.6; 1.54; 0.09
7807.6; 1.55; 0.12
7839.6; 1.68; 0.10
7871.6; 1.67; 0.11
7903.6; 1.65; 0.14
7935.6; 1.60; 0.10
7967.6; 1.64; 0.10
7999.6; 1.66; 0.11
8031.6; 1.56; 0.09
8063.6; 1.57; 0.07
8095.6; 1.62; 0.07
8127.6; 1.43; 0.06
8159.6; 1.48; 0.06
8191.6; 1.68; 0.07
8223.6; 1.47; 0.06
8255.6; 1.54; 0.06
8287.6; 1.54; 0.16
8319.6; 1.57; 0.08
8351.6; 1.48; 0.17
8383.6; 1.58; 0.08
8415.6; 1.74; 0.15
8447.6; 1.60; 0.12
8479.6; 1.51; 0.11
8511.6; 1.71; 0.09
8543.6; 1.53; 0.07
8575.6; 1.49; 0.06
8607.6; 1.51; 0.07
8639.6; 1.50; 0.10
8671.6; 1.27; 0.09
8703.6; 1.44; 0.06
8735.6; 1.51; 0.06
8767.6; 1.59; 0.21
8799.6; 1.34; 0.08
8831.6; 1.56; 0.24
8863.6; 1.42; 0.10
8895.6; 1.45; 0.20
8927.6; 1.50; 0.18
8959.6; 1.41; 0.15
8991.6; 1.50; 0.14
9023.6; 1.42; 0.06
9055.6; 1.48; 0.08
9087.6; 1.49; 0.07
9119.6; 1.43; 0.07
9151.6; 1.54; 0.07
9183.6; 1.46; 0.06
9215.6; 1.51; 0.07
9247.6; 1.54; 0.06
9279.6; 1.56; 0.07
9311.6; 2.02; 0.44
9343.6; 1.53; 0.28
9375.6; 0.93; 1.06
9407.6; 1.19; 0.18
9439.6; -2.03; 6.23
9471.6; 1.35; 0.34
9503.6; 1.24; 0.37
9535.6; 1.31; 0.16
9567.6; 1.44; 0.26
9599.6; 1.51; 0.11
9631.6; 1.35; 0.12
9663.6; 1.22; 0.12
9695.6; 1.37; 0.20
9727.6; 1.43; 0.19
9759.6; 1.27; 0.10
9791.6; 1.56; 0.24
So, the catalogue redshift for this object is 0.132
